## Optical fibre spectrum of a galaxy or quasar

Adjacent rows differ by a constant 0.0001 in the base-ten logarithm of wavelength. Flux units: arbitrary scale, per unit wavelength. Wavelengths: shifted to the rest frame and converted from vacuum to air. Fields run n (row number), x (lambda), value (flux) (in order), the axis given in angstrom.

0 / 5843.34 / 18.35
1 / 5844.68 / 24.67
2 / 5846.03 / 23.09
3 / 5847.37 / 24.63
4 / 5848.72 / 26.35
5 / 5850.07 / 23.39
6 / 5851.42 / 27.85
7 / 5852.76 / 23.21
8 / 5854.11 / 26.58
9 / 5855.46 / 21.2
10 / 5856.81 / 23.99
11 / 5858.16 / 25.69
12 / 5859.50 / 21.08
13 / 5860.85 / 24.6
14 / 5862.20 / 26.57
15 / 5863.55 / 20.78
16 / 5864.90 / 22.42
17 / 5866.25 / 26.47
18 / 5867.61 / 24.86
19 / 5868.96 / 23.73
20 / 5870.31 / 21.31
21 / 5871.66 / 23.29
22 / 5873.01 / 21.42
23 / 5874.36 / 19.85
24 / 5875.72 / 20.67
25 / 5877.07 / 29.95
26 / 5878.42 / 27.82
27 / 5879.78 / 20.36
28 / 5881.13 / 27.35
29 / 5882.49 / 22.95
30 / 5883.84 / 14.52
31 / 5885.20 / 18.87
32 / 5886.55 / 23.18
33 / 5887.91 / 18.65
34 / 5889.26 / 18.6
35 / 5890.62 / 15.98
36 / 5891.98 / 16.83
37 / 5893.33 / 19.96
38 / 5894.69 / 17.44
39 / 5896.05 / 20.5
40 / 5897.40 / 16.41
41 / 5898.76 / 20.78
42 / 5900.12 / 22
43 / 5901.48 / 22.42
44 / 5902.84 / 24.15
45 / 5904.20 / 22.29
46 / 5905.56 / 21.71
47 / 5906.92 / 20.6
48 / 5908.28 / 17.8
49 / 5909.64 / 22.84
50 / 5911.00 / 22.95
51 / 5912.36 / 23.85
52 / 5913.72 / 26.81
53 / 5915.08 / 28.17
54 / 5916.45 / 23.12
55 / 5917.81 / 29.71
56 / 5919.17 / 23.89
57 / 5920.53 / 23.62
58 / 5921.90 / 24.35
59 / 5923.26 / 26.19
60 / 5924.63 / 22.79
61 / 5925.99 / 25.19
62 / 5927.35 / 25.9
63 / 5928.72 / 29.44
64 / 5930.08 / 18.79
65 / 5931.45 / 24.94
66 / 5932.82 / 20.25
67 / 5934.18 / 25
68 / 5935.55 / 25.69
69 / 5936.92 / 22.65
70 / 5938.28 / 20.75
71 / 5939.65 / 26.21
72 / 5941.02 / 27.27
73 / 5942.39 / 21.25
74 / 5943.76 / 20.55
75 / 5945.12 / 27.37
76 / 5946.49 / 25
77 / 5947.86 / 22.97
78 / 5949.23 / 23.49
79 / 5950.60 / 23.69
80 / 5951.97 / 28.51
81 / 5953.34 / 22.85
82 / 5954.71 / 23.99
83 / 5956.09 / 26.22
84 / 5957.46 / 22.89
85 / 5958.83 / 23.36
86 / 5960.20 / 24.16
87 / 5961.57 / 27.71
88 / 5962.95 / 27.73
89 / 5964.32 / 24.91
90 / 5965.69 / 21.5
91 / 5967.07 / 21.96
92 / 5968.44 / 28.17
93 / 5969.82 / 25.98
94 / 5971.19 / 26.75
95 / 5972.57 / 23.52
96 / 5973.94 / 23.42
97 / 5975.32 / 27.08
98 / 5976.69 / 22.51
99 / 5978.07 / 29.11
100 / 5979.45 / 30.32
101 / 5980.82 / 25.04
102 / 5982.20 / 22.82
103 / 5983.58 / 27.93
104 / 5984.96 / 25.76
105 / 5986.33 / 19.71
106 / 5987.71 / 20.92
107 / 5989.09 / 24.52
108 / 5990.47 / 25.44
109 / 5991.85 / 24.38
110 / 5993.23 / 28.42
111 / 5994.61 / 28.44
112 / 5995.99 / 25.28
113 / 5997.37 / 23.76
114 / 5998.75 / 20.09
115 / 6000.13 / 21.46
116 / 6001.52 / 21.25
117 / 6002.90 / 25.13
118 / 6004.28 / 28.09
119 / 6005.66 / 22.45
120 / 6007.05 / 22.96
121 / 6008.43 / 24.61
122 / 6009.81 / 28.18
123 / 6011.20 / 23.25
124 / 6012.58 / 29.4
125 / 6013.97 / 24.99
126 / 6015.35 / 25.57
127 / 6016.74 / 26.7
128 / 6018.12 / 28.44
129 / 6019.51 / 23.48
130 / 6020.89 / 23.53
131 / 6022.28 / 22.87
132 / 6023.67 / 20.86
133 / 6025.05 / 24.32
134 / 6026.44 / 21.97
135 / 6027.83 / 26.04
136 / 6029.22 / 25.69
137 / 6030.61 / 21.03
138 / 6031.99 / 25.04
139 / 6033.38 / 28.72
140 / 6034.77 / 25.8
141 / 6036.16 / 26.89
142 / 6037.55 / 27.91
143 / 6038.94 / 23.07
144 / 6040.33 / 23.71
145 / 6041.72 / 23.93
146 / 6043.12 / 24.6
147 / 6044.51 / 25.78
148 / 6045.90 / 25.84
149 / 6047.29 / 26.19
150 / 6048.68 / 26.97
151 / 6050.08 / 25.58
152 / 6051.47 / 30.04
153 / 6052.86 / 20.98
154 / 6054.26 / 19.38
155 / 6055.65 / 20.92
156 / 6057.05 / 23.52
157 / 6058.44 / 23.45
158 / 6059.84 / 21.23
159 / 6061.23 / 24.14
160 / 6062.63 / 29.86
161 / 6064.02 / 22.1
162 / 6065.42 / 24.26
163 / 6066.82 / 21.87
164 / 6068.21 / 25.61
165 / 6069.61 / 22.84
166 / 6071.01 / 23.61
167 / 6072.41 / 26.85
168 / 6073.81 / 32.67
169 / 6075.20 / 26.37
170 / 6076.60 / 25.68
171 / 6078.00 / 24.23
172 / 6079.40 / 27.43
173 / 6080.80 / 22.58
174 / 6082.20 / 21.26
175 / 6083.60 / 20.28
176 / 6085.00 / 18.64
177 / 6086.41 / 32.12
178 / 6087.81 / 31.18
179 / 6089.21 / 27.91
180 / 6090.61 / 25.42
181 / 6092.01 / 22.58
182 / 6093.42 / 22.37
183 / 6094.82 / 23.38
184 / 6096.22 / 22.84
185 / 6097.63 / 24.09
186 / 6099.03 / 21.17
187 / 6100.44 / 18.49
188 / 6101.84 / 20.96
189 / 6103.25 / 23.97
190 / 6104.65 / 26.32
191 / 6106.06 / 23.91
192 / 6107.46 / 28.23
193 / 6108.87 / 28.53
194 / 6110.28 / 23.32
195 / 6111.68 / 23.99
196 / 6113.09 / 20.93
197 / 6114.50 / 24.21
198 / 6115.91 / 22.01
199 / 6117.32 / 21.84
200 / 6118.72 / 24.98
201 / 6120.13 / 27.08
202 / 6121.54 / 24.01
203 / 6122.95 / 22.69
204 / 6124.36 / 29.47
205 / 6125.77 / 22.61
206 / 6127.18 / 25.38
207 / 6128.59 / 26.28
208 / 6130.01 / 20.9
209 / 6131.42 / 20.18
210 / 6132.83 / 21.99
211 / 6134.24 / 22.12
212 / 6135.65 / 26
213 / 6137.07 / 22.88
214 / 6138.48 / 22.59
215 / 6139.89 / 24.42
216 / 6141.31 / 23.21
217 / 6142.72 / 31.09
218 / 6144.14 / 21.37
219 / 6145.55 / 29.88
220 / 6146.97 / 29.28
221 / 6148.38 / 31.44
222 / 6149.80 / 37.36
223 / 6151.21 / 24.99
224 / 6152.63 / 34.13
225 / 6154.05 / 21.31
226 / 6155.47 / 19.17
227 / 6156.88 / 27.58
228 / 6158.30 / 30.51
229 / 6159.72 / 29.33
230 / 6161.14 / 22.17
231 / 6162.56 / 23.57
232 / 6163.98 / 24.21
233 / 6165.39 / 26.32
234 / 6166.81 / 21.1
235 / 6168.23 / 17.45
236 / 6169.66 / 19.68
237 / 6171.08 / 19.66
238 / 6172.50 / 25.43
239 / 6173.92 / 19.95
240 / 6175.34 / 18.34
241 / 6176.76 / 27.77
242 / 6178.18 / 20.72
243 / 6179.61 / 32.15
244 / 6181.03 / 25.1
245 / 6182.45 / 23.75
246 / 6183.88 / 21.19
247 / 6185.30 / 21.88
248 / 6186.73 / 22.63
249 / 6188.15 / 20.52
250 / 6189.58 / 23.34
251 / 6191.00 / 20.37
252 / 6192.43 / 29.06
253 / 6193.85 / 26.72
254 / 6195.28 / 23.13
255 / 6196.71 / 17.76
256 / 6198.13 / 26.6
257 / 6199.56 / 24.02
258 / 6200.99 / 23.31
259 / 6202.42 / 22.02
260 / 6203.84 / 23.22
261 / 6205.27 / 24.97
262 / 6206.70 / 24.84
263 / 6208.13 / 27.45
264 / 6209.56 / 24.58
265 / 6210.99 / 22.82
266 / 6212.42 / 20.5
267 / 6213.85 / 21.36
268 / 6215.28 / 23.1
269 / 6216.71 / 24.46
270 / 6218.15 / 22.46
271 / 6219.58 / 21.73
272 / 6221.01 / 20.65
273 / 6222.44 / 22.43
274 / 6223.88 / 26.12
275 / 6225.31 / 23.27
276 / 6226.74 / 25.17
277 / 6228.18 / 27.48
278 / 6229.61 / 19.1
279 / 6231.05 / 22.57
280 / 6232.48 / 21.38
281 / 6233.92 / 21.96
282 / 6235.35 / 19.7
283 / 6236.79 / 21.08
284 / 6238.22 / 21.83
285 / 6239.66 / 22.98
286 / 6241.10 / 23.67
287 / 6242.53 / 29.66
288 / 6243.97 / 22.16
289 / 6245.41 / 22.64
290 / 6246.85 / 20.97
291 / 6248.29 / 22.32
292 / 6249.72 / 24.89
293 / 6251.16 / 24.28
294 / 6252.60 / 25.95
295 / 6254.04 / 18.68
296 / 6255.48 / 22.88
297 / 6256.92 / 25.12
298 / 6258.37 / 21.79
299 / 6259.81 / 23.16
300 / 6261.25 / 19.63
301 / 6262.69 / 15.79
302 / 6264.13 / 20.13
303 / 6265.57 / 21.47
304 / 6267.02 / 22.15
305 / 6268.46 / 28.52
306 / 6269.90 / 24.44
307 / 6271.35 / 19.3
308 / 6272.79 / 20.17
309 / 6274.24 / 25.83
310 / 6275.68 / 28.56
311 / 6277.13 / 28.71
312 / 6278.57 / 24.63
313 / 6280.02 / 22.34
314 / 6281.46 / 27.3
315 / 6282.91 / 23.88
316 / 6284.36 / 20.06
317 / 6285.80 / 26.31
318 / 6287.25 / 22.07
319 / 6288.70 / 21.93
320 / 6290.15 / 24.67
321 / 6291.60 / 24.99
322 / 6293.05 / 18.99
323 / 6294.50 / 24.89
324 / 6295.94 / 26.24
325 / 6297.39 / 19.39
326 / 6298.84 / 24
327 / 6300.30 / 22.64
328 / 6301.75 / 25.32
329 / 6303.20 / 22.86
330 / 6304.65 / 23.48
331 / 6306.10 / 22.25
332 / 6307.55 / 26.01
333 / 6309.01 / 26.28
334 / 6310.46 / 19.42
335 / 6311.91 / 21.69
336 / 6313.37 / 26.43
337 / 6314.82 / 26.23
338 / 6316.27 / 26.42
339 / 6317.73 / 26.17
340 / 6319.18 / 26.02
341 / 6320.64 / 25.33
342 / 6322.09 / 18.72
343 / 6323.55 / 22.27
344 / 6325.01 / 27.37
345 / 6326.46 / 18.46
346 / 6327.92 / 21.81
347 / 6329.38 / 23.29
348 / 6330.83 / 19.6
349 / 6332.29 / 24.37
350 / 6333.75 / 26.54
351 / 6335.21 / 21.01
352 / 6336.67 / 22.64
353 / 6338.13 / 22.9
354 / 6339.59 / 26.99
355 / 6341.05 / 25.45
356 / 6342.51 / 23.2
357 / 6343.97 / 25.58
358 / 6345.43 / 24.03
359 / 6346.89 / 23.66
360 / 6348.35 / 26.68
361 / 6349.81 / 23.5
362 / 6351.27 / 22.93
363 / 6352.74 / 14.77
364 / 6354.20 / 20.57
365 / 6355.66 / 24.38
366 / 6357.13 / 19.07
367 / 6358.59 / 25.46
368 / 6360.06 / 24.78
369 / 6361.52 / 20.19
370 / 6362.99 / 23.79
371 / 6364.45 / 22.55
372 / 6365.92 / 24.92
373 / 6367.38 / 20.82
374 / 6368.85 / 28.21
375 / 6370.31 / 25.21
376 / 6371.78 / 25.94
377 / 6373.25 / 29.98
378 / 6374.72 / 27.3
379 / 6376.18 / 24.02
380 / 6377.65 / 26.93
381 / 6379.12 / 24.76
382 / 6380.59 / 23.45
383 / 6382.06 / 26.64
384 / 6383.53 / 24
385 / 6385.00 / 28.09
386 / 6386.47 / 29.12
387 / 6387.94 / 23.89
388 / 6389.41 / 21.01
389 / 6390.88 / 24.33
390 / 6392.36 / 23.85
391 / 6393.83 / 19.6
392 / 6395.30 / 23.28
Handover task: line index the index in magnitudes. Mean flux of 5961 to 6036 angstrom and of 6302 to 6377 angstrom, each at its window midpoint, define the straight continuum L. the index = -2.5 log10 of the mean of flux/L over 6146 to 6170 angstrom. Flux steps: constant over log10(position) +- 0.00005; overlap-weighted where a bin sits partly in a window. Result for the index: -0.07 mag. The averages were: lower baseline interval 24.9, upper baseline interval 23.8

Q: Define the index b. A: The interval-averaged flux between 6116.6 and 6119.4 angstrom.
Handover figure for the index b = 23.4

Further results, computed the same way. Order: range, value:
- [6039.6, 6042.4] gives 23.8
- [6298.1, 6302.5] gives 23.9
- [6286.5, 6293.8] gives 22.5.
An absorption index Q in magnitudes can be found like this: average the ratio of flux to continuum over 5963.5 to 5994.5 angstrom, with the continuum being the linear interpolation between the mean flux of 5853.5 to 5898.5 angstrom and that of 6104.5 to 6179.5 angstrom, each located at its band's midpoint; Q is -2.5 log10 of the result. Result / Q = -0.10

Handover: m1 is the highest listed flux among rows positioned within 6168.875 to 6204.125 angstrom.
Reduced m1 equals 32.15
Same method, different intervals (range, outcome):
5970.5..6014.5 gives 30.32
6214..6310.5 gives 29.66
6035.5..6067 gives 30.04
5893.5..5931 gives 29.71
